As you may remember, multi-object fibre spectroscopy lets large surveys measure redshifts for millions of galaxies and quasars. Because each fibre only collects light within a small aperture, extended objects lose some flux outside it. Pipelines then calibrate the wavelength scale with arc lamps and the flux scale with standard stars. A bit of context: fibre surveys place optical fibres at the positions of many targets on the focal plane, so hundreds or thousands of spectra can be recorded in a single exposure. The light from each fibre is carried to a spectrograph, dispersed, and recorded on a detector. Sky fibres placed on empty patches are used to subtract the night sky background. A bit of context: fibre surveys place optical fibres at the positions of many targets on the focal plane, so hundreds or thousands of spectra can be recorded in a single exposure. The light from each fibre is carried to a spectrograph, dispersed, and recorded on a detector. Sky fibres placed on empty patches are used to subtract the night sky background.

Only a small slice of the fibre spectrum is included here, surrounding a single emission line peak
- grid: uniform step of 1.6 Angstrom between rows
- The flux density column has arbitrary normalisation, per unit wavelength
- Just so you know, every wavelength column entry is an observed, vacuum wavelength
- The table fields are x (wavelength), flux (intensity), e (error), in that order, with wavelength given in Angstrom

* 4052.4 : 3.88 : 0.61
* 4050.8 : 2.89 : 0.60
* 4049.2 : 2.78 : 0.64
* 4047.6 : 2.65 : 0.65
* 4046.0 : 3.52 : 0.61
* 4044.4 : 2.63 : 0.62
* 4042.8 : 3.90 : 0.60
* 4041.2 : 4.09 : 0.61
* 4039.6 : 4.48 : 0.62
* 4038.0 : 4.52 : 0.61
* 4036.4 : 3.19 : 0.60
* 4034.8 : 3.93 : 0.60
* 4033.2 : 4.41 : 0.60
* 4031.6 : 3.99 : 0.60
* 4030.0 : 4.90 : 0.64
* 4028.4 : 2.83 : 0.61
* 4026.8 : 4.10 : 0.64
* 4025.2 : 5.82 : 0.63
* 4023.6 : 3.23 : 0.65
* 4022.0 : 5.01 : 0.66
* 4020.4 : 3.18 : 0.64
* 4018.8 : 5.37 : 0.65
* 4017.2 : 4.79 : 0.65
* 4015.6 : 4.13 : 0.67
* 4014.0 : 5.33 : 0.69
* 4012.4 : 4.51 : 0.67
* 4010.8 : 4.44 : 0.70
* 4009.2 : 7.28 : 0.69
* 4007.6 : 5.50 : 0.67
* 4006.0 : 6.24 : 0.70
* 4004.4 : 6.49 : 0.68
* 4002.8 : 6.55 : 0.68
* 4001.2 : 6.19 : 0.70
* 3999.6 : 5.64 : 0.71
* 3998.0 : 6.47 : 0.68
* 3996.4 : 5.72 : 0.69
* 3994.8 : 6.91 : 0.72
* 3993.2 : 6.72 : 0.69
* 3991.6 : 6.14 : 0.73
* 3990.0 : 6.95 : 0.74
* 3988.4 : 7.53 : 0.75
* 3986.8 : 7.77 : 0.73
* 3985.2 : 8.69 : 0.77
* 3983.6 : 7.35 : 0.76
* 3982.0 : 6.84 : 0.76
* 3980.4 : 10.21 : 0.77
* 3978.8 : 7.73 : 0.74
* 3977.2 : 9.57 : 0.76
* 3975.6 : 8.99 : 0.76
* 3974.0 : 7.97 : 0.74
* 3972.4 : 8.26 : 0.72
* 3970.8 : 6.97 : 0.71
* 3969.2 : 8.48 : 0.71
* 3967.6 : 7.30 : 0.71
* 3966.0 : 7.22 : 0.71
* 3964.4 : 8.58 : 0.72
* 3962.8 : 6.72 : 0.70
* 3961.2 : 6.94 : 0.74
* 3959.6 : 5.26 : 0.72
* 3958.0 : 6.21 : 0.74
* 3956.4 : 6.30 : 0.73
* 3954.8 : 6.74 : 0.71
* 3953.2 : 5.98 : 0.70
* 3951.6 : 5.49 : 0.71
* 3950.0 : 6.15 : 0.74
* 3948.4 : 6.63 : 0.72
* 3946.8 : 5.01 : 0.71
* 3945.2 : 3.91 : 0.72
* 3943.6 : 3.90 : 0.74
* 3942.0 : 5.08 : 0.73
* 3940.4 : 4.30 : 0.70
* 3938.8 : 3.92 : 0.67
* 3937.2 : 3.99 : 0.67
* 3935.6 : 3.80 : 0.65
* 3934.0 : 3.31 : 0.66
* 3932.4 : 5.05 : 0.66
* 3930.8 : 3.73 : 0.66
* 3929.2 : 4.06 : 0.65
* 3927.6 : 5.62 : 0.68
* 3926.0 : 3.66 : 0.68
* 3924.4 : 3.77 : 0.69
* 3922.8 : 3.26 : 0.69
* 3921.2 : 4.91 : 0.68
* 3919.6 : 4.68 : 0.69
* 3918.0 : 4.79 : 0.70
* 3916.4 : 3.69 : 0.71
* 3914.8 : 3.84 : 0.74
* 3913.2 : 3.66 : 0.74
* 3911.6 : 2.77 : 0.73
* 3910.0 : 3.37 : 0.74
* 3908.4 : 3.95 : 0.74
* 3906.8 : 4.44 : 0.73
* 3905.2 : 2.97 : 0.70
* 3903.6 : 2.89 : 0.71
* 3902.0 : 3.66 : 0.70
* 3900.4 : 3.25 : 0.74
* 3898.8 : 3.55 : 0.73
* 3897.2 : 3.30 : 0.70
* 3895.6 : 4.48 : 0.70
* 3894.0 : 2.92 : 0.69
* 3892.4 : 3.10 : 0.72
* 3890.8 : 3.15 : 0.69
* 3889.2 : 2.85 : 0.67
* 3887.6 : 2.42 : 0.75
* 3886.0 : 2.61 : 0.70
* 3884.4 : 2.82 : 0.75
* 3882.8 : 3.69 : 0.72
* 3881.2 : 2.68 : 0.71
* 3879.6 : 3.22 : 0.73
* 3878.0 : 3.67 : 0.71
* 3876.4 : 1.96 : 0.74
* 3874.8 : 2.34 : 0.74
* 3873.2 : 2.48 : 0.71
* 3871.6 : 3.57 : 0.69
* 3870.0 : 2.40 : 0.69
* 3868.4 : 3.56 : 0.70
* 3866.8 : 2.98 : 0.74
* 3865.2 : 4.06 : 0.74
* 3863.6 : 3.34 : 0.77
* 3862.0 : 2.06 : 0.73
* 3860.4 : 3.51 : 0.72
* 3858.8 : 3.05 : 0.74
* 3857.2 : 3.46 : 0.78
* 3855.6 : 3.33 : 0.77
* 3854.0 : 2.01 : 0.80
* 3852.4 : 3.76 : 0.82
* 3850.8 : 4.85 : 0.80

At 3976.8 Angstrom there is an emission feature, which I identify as C IV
